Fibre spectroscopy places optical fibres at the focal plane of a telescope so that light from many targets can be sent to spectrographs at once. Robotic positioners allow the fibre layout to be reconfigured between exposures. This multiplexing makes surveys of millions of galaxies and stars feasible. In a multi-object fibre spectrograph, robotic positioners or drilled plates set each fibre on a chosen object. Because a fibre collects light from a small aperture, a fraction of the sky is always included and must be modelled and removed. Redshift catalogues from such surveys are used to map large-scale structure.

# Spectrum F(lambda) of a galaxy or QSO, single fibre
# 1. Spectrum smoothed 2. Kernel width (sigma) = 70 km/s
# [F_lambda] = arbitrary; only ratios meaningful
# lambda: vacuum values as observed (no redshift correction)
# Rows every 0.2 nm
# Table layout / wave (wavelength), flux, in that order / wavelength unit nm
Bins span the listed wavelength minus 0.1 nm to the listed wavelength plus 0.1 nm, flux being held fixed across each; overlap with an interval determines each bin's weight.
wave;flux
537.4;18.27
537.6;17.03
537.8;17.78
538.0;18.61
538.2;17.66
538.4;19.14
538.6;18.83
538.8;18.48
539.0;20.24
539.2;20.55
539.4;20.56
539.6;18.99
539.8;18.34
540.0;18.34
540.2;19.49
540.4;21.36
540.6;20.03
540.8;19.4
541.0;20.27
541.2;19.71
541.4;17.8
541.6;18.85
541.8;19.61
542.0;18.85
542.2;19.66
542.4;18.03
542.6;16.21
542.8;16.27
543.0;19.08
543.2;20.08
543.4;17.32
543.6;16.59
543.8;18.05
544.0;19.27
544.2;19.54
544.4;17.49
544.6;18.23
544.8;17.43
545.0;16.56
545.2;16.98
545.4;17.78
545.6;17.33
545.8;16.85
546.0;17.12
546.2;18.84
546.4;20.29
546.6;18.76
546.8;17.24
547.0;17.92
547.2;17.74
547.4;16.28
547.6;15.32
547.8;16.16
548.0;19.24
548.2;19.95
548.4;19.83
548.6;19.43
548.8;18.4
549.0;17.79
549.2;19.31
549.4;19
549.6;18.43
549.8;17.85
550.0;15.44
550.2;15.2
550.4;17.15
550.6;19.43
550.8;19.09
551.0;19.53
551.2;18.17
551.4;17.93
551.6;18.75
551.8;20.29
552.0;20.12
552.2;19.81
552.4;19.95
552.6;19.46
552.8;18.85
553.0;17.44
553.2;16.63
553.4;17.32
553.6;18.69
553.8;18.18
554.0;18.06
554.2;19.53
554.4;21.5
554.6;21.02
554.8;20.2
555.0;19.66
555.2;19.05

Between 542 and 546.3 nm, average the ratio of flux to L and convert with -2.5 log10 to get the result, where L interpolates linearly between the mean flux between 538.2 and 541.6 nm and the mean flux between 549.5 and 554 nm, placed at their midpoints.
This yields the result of 0.07 mag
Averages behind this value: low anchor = 19.4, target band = 17.9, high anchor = 18.3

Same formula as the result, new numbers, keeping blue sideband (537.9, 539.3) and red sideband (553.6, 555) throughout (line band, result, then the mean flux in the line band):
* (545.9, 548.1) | 0.10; 17.7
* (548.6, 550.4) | 0.10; 17.7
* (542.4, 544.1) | 0.08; 17.9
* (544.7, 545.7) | 0.13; 17.2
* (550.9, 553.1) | 0.03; 19.1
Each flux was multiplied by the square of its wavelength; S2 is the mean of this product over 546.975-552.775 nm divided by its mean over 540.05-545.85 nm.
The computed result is 1.02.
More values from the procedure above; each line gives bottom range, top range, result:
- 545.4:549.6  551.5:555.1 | 1.08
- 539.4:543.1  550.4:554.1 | 1.03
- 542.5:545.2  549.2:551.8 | 1.04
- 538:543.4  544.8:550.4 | 0.96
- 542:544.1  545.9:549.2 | 1.02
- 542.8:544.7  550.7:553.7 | 1.06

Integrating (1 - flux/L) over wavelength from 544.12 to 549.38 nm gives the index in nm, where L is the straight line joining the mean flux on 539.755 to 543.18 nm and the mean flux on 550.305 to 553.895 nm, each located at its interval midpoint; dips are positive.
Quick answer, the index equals 0.23 nm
